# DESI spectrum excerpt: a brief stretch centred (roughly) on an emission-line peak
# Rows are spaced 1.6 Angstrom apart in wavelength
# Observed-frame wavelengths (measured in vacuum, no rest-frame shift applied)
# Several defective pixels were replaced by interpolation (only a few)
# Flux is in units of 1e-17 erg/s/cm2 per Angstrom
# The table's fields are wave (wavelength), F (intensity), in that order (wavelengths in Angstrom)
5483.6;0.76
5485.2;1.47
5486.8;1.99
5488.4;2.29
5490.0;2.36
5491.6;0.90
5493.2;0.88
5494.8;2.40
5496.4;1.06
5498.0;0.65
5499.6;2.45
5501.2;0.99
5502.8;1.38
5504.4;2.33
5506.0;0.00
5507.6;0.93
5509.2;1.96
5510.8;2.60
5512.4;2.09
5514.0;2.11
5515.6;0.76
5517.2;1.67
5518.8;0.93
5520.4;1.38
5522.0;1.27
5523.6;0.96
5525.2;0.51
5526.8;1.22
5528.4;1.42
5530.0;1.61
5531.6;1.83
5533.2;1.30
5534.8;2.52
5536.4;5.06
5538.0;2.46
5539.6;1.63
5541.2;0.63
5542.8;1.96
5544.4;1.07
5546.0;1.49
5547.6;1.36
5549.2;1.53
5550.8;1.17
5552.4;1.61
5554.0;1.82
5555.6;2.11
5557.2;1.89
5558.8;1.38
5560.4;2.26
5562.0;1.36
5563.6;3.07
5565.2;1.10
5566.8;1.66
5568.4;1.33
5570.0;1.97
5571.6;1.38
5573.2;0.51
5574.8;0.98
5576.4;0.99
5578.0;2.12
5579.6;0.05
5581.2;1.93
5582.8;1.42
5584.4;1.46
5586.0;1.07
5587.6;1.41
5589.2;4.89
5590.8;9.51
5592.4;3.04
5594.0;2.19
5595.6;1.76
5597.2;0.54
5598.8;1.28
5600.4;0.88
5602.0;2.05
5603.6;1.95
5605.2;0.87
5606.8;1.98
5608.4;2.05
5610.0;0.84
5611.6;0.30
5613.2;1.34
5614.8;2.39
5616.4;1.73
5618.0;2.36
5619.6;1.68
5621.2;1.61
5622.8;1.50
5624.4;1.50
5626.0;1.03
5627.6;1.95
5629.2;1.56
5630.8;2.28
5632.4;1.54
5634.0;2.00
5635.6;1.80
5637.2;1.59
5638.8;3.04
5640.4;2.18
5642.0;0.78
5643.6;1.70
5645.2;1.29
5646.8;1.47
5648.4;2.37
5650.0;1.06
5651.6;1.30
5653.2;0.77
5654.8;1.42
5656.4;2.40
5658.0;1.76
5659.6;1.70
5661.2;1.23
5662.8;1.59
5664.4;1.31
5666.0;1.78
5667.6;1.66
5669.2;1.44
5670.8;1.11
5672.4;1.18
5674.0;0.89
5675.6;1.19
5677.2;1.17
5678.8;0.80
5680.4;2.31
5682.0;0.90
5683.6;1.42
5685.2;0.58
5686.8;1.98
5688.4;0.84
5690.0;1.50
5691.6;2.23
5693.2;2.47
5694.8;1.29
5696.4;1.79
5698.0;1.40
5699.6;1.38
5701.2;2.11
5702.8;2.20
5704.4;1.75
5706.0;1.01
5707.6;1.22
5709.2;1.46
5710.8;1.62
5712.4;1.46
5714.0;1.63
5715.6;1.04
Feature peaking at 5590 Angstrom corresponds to [O III]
